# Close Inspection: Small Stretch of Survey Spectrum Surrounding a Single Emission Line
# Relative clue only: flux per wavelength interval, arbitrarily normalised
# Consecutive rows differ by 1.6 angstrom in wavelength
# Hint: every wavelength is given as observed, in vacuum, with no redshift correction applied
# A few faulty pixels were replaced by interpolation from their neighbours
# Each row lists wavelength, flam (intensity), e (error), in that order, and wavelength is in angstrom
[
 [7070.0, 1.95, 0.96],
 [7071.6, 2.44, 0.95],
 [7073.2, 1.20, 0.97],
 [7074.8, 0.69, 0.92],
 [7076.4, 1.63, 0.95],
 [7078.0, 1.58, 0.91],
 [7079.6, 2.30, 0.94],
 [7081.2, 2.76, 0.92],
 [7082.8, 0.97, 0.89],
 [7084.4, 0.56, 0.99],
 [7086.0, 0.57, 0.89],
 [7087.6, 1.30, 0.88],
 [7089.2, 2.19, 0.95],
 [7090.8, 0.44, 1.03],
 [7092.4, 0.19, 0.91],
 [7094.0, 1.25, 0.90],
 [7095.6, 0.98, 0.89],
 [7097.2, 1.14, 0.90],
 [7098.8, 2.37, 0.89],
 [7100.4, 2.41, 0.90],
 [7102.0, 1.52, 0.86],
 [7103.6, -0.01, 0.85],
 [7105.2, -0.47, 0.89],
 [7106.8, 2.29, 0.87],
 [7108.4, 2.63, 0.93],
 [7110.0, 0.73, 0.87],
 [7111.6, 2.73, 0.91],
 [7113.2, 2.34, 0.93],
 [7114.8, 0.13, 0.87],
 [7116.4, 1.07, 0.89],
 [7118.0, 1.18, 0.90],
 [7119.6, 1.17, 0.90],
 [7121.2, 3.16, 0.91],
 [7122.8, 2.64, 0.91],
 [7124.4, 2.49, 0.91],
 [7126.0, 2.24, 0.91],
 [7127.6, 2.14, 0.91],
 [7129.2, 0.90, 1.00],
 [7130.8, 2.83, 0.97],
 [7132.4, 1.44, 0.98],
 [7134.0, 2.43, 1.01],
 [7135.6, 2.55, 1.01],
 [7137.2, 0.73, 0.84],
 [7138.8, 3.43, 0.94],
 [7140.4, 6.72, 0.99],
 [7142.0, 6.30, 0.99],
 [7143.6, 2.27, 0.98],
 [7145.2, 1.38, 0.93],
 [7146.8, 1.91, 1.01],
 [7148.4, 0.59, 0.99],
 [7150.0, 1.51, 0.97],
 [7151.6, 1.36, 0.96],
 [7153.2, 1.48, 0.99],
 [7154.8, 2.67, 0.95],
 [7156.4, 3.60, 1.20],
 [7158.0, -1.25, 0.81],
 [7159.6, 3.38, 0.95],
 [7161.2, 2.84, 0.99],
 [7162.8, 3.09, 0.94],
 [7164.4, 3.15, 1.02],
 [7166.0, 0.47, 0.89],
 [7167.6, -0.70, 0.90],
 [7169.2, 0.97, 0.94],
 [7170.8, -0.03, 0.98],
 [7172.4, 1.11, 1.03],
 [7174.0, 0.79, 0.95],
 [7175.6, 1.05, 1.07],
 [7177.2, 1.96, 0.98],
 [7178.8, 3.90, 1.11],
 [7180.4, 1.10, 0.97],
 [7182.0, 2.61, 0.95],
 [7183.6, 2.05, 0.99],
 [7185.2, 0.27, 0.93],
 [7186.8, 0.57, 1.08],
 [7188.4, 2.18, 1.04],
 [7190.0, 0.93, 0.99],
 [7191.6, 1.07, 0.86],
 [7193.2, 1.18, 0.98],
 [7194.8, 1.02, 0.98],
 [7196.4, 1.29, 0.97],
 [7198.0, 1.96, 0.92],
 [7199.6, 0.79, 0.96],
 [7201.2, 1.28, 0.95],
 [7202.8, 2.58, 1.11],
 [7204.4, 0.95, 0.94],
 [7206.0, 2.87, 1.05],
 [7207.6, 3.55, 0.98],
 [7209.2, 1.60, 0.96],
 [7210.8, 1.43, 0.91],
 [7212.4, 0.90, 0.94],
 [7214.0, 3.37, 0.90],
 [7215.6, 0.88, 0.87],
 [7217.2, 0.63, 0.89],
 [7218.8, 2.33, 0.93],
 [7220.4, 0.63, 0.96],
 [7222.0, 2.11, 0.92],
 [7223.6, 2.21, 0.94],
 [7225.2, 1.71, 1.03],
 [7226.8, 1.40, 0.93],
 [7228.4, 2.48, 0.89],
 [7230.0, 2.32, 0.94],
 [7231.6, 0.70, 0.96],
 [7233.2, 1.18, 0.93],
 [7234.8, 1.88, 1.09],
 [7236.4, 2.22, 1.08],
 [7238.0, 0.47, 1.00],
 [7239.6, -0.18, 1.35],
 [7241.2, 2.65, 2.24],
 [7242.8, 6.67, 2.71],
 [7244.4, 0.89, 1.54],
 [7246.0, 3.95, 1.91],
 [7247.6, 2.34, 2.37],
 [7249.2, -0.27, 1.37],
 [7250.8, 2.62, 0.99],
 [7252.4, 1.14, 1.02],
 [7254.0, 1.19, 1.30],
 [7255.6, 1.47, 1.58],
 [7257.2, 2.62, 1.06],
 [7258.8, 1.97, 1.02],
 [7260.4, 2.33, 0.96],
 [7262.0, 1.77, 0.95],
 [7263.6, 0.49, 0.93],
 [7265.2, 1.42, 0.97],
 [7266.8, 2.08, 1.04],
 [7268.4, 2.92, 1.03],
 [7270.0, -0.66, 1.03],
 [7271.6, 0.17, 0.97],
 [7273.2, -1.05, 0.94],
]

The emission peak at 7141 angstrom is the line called H-alpha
